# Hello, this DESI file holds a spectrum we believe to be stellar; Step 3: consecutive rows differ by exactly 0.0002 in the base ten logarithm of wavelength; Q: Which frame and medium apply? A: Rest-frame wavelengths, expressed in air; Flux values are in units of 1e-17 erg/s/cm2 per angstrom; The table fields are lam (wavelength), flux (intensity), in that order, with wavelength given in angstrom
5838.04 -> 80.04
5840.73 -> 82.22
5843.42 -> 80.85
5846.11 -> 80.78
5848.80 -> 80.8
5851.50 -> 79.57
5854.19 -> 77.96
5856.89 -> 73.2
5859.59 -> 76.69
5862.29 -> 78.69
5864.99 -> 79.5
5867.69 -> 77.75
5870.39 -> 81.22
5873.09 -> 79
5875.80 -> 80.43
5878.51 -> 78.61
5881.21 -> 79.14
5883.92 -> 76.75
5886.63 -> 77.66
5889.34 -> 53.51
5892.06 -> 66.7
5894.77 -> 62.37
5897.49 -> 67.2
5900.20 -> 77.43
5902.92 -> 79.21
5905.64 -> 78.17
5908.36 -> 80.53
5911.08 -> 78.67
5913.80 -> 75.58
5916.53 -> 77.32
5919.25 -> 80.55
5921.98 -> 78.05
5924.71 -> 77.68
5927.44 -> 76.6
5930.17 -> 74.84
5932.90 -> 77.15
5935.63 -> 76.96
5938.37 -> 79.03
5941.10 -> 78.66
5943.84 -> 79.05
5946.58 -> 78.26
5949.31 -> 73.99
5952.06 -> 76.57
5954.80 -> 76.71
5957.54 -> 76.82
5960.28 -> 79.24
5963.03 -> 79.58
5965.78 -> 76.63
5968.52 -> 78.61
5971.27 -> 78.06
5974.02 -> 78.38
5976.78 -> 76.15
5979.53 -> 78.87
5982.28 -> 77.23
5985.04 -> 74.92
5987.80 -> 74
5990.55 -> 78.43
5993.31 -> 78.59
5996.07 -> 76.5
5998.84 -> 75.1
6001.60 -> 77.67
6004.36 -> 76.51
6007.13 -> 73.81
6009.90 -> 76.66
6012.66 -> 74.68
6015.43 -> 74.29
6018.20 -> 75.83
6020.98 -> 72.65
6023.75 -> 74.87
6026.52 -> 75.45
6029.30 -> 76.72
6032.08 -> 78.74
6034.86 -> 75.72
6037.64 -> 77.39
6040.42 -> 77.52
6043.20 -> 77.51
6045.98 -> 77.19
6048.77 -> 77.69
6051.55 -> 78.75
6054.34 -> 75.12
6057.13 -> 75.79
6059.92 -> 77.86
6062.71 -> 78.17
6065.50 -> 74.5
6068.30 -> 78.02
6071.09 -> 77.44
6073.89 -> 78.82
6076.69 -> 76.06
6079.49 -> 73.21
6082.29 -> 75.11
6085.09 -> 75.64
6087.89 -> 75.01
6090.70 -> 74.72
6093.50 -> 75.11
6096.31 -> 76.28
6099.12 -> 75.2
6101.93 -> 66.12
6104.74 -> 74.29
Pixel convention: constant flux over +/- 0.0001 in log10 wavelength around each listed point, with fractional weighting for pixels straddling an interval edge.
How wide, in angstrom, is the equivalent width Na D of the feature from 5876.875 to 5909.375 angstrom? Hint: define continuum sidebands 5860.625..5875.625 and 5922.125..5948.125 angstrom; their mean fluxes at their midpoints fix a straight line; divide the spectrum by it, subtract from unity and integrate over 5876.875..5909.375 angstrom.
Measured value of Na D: 2.3 angstrom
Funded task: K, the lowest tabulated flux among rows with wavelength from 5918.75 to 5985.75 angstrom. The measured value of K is 73.99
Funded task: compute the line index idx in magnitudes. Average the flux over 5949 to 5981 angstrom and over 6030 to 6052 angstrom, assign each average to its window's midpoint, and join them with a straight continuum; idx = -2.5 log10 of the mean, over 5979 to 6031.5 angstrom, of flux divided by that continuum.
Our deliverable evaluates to 0.023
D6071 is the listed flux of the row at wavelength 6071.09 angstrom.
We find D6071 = 77.44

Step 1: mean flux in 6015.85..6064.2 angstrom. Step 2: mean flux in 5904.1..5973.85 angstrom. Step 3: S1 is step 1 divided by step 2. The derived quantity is 1.0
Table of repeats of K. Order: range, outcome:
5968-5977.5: 76.15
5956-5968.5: 76.63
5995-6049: 72.65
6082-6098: 74.72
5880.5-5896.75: 53.51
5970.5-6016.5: 73.81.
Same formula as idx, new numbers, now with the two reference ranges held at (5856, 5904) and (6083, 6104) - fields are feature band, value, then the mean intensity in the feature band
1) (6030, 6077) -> -0.04 mag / 77.2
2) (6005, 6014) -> -0.01 mag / 75.2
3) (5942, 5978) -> -0.04 mag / 77.6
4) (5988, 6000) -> -0.04 mag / 76.9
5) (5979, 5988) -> -0.03 mag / 76.3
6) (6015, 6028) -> -0.01 mag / 74.6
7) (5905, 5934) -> -0.04 mag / 77.7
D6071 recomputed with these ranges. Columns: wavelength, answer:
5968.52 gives 78.61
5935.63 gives 76.96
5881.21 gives 79.14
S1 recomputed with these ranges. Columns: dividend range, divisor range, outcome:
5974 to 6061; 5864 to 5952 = 1.00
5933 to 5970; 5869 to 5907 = 1.05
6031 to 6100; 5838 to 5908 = 1.00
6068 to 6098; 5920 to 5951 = 0.98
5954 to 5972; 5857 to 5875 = 0.99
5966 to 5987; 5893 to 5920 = 1.02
